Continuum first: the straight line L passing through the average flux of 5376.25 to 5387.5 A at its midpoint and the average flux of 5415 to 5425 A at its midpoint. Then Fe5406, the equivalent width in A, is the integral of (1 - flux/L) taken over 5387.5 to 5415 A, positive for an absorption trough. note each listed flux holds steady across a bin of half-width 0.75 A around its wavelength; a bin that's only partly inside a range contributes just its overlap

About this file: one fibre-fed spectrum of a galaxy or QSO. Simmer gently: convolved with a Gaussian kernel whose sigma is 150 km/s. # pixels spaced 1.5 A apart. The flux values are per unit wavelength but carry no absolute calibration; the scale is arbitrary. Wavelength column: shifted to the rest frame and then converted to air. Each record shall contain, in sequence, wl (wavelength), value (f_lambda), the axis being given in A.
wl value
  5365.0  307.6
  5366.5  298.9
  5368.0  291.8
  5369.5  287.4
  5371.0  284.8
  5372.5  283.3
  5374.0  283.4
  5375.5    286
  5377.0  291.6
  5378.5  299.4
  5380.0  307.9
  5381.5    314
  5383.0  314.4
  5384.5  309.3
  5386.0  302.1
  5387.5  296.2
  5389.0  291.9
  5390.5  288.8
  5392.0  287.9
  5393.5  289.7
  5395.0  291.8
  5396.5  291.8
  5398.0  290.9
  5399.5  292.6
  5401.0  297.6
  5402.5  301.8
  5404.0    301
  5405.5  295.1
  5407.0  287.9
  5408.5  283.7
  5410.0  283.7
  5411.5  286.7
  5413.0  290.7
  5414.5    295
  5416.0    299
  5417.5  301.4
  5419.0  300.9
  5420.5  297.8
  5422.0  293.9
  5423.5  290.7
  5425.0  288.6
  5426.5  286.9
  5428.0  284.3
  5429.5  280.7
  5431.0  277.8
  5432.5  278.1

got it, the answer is 0.8 A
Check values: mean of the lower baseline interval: 305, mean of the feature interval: 292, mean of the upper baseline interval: 297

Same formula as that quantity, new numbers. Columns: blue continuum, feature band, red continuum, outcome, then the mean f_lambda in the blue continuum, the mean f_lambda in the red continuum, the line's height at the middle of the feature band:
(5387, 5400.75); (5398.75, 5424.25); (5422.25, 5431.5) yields -0.52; 291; 286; 288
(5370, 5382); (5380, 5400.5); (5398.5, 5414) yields -0.33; 293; 292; 293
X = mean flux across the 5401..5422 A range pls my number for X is 294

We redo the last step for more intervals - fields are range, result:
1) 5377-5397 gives 299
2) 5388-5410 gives 292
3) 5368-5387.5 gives 297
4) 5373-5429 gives 294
